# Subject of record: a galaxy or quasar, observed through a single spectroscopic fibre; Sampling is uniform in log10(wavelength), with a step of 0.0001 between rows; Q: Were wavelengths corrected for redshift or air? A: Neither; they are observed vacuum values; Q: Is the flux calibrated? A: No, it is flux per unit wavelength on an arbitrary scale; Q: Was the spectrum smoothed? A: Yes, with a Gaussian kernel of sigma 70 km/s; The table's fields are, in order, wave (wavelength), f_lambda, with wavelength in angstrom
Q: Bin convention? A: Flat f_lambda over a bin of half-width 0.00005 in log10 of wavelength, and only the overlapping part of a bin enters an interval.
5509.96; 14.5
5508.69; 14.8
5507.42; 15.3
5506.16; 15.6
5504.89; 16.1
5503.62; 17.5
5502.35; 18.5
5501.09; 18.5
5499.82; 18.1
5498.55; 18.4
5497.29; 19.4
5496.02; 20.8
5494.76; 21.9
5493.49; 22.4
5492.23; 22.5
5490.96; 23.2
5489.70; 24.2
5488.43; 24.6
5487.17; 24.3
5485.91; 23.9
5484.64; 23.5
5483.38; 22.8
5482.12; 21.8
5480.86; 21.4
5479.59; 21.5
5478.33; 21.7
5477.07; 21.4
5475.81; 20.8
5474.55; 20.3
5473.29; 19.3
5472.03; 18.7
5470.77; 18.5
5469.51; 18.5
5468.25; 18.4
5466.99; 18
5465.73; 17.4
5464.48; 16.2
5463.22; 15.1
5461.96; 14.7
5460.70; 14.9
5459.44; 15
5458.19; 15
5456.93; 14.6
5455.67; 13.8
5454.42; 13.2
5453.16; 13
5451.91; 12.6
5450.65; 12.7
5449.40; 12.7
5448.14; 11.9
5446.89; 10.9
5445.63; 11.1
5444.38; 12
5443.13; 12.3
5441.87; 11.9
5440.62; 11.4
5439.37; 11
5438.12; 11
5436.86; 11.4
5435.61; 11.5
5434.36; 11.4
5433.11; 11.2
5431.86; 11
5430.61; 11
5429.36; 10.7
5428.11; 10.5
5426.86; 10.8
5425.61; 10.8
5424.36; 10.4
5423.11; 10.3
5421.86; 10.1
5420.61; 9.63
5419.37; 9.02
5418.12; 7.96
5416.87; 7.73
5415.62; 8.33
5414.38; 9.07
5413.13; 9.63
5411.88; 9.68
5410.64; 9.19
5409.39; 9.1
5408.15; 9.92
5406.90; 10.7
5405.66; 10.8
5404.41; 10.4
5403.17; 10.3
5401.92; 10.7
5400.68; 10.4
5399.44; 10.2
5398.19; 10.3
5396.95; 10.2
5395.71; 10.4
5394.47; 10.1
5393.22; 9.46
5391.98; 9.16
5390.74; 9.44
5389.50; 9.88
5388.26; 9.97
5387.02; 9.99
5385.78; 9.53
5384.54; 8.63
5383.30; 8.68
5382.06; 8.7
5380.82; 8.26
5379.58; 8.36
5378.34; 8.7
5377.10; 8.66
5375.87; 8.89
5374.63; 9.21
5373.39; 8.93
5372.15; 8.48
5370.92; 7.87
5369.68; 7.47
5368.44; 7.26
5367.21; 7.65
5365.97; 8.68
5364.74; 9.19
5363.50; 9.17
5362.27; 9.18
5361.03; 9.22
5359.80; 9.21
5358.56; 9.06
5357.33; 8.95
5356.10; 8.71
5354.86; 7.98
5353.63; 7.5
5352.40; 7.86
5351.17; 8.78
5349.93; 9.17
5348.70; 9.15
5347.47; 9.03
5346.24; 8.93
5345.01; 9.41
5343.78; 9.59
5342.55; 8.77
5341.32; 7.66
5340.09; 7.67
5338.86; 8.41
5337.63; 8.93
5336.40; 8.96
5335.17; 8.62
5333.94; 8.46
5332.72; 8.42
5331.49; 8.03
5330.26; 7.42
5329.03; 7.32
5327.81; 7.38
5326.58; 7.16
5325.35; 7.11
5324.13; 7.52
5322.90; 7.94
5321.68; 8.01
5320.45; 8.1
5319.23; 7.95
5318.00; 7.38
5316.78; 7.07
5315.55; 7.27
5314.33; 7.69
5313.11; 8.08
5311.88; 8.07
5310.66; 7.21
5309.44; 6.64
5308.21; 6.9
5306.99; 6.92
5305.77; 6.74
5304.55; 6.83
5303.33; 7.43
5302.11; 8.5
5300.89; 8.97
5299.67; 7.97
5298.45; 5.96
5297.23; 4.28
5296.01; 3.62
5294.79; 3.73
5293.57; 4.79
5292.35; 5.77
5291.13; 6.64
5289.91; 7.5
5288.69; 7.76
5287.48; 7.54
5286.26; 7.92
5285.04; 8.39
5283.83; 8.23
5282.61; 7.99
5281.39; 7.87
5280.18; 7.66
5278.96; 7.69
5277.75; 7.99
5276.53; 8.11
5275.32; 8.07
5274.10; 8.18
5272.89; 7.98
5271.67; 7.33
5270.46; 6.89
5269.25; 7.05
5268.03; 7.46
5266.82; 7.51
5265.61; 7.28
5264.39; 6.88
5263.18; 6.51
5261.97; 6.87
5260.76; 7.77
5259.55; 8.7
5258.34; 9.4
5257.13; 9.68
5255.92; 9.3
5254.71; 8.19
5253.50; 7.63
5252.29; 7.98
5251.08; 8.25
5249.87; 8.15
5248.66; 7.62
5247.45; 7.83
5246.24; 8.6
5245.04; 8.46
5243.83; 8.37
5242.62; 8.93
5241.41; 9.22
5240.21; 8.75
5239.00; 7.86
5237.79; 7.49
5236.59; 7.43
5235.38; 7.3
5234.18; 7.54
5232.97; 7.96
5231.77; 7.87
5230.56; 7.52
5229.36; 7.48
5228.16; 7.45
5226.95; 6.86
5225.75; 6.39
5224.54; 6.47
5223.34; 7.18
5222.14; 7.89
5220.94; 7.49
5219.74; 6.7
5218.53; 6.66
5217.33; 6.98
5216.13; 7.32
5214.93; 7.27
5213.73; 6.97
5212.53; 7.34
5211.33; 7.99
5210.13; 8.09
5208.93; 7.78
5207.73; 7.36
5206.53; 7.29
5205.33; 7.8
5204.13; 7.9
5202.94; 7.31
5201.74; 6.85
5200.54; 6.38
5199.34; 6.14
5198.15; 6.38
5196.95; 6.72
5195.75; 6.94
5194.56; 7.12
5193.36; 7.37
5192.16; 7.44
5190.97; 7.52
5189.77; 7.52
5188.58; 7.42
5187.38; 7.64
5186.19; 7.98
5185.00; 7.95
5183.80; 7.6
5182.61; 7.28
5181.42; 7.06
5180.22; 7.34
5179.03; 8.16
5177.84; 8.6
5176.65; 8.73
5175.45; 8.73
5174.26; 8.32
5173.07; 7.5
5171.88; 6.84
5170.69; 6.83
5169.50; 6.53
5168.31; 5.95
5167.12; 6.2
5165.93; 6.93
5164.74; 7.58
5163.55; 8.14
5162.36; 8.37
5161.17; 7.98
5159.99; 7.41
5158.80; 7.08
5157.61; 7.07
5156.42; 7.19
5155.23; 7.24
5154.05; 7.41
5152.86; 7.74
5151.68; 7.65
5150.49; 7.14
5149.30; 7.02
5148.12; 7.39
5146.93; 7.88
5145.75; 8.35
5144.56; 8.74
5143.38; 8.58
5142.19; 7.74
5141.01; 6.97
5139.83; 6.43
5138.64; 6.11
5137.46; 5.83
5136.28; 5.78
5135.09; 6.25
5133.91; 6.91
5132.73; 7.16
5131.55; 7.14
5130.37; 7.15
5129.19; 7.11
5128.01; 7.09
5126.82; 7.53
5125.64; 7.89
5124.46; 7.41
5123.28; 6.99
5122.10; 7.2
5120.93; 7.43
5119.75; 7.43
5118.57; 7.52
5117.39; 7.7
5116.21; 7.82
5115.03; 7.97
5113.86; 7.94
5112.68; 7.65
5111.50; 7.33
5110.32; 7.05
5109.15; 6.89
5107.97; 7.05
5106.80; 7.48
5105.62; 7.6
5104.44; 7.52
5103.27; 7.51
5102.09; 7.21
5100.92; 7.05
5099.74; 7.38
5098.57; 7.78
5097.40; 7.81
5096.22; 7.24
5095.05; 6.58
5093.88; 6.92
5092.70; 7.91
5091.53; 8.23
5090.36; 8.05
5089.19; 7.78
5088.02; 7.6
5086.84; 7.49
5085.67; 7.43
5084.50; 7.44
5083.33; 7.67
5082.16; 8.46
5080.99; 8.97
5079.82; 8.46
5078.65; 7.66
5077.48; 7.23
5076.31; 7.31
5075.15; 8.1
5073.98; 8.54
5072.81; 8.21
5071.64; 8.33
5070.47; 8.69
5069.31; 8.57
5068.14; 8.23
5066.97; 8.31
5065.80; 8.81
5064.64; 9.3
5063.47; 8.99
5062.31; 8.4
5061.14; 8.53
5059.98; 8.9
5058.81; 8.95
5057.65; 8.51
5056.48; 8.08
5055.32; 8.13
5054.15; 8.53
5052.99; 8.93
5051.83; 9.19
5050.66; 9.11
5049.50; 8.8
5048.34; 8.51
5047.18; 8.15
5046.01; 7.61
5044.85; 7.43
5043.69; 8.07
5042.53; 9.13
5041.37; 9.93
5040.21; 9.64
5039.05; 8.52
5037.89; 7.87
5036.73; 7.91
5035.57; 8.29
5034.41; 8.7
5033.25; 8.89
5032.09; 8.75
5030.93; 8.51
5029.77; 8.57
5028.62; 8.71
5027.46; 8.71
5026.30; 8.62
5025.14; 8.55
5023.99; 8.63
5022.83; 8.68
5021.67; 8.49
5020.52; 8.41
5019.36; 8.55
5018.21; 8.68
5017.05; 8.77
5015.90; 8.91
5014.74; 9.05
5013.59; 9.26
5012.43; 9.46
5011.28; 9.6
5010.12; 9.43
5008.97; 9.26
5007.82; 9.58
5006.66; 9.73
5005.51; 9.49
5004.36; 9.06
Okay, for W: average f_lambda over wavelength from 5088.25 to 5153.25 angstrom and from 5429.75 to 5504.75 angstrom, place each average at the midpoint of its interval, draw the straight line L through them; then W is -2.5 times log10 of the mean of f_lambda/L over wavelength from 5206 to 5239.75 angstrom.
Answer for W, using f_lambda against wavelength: 0.35 mag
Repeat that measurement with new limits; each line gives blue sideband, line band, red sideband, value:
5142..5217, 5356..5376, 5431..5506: 0.491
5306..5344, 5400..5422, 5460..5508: 0.428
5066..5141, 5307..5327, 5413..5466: 0.337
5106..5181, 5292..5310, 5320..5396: 0.290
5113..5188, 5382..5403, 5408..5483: 0.257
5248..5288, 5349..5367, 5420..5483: 0.255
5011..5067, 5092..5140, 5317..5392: 0.194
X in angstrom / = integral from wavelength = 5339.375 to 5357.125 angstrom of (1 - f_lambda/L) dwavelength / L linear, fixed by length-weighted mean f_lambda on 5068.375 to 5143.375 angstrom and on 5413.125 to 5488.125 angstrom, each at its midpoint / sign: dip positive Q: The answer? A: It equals 5.4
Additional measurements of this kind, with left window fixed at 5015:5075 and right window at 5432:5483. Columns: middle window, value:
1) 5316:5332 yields 6.8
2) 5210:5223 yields 4.6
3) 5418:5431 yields 4.0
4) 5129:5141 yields 4.1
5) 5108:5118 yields 2.2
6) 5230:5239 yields 3.1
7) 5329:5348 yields 6.9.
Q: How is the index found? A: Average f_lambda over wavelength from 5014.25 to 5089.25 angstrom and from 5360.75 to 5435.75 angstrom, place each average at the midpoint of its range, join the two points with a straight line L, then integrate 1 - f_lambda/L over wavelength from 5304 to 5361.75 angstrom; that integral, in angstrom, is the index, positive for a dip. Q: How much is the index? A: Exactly 7.8 angstrom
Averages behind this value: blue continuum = 8.45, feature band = 8.07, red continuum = 9.53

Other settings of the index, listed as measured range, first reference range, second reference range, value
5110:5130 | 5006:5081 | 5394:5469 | 3.8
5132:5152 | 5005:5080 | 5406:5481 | 5.3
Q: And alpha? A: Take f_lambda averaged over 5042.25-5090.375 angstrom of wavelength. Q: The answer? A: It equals 8.3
